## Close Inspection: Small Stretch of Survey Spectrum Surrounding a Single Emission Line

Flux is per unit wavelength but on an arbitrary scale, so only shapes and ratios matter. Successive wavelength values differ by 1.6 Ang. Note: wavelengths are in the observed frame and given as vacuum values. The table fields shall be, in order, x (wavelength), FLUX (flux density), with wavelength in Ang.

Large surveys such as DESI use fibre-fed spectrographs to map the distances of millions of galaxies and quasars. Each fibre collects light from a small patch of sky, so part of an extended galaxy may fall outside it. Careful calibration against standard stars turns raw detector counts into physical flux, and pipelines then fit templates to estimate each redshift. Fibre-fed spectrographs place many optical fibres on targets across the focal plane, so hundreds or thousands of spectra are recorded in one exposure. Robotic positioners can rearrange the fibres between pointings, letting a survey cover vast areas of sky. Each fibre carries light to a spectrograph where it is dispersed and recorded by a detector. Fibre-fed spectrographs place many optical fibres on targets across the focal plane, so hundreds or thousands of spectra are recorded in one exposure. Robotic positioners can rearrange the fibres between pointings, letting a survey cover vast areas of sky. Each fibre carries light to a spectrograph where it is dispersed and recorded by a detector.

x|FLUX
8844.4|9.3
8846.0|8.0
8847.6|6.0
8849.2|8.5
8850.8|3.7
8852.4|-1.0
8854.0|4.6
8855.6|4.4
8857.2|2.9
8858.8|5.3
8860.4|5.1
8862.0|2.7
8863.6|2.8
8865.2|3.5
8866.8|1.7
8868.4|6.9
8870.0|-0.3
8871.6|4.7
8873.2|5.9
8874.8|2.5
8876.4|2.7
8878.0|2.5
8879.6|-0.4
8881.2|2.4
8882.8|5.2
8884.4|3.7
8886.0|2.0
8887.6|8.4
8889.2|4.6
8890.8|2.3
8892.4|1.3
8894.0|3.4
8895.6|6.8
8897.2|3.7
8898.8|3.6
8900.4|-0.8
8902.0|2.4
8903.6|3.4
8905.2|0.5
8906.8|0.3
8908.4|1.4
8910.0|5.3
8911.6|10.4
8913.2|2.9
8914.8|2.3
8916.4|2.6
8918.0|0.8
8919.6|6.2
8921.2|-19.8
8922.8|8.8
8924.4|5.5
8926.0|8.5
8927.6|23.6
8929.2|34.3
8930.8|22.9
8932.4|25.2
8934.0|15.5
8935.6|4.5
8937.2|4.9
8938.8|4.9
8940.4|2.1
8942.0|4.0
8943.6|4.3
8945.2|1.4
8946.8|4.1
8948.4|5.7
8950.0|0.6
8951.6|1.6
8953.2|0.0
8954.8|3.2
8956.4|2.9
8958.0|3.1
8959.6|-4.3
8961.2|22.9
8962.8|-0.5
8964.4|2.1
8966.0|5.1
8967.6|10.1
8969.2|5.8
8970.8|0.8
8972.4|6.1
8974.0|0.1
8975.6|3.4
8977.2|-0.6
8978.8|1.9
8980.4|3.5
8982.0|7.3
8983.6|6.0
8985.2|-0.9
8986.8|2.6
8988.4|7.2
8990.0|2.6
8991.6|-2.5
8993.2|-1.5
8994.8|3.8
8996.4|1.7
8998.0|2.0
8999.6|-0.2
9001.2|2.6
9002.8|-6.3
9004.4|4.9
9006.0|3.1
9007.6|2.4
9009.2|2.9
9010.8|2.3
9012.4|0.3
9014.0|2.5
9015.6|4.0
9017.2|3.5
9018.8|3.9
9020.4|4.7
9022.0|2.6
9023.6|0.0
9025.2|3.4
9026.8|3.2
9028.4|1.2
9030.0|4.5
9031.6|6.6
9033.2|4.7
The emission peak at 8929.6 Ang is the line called [O III] 5007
